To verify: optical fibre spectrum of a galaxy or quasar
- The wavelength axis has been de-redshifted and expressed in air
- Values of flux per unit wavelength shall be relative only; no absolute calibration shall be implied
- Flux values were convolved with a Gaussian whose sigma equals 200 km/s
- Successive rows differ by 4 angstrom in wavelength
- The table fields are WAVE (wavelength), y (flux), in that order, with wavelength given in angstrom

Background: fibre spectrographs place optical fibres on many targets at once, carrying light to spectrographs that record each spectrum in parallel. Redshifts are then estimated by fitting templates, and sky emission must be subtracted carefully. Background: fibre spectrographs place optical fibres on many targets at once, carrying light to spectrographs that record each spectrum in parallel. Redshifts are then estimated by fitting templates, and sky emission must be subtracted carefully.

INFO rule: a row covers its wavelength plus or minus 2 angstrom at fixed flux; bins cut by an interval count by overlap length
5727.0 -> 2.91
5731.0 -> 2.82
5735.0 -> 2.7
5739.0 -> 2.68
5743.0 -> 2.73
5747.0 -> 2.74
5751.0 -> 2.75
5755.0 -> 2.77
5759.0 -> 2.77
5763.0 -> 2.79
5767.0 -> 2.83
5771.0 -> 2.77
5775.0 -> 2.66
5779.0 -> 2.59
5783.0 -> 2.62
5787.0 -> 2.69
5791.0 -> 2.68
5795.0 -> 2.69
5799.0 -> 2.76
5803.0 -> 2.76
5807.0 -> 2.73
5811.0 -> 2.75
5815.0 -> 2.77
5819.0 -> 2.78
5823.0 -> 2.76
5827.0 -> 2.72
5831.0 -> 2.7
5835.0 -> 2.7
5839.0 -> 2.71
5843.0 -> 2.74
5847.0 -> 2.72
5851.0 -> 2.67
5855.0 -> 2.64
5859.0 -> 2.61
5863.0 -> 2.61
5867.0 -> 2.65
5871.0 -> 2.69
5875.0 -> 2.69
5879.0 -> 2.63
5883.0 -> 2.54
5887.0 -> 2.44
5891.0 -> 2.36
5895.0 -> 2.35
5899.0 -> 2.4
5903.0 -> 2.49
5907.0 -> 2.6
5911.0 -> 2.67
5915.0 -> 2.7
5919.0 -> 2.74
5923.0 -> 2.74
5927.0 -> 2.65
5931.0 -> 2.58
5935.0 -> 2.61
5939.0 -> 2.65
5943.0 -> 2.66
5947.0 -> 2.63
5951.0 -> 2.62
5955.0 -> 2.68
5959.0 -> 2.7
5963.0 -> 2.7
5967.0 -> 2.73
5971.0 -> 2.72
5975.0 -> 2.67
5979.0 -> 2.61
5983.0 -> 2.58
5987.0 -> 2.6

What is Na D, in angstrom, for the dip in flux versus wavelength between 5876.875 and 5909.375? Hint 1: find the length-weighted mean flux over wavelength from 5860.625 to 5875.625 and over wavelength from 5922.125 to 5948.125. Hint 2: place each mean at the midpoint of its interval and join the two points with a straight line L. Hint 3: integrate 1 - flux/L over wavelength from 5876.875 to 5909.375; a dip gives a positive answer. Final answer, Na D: 2.1 angstrom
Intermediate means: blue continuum 2.66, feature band 2.48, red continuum 2.64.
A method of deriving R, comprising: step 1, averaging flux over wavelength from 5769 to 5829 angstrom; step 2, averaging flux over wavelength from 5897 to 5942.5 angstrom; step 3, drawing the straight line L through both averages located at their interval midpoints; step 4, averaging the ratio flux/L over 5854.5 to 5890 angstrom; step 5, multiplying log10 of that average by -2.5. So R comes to 0.02 mag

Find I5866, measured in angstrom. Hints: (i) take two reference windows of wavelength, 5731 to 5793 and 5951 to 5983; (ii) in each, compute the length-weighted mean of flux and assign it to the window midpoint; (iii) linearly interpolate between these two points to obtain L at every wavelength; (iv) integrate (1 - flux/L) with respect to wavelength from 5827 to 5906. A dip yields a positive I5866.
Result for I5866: 2.9 angstrom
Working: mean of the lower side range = 2.72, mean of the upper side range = 2.68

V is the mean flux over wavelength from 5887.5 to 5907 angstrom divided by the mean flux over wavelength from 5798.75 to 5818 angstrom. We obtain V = 0.88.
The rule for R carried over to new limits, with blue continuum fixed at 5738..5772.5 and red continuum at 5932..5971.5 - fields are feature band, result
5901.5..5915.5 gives 0.03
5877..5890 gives 0.07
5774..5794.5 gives 0.04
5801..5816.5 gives -0.01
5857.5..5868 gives 0.04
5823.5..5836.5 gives 0.00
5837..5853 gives 0.00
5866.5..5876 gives 0.01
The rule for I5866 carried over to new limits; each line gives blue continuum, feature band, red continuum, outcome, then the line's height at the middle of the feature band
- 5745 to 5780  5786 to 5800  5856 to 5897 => 0.0 angstrom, 2.7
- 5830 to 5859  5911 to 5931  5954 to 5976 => 0.1 angstrom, 2.7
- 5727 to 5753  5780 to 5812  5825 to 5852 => 0.3 angstrom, 2.73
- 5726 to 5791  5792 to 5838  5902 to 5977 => -0.4 angstrom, 2.71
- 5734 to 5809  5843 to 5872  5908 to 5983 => 0.4 angstrom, 2.69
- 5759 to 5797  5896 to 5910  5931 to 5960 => 0.8 angstrom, 2.66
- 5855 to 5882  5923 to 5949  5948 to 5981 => 0.3 angstrom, 2.67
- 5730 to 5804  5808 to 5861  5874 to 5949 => -1.1 angstrom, 2.66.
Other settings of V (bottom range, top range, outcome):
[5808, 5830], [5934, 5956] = 0.96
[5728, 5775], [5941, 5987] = 0.96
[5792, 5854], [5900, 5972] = 0.97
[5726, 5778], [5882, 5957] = 0.94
